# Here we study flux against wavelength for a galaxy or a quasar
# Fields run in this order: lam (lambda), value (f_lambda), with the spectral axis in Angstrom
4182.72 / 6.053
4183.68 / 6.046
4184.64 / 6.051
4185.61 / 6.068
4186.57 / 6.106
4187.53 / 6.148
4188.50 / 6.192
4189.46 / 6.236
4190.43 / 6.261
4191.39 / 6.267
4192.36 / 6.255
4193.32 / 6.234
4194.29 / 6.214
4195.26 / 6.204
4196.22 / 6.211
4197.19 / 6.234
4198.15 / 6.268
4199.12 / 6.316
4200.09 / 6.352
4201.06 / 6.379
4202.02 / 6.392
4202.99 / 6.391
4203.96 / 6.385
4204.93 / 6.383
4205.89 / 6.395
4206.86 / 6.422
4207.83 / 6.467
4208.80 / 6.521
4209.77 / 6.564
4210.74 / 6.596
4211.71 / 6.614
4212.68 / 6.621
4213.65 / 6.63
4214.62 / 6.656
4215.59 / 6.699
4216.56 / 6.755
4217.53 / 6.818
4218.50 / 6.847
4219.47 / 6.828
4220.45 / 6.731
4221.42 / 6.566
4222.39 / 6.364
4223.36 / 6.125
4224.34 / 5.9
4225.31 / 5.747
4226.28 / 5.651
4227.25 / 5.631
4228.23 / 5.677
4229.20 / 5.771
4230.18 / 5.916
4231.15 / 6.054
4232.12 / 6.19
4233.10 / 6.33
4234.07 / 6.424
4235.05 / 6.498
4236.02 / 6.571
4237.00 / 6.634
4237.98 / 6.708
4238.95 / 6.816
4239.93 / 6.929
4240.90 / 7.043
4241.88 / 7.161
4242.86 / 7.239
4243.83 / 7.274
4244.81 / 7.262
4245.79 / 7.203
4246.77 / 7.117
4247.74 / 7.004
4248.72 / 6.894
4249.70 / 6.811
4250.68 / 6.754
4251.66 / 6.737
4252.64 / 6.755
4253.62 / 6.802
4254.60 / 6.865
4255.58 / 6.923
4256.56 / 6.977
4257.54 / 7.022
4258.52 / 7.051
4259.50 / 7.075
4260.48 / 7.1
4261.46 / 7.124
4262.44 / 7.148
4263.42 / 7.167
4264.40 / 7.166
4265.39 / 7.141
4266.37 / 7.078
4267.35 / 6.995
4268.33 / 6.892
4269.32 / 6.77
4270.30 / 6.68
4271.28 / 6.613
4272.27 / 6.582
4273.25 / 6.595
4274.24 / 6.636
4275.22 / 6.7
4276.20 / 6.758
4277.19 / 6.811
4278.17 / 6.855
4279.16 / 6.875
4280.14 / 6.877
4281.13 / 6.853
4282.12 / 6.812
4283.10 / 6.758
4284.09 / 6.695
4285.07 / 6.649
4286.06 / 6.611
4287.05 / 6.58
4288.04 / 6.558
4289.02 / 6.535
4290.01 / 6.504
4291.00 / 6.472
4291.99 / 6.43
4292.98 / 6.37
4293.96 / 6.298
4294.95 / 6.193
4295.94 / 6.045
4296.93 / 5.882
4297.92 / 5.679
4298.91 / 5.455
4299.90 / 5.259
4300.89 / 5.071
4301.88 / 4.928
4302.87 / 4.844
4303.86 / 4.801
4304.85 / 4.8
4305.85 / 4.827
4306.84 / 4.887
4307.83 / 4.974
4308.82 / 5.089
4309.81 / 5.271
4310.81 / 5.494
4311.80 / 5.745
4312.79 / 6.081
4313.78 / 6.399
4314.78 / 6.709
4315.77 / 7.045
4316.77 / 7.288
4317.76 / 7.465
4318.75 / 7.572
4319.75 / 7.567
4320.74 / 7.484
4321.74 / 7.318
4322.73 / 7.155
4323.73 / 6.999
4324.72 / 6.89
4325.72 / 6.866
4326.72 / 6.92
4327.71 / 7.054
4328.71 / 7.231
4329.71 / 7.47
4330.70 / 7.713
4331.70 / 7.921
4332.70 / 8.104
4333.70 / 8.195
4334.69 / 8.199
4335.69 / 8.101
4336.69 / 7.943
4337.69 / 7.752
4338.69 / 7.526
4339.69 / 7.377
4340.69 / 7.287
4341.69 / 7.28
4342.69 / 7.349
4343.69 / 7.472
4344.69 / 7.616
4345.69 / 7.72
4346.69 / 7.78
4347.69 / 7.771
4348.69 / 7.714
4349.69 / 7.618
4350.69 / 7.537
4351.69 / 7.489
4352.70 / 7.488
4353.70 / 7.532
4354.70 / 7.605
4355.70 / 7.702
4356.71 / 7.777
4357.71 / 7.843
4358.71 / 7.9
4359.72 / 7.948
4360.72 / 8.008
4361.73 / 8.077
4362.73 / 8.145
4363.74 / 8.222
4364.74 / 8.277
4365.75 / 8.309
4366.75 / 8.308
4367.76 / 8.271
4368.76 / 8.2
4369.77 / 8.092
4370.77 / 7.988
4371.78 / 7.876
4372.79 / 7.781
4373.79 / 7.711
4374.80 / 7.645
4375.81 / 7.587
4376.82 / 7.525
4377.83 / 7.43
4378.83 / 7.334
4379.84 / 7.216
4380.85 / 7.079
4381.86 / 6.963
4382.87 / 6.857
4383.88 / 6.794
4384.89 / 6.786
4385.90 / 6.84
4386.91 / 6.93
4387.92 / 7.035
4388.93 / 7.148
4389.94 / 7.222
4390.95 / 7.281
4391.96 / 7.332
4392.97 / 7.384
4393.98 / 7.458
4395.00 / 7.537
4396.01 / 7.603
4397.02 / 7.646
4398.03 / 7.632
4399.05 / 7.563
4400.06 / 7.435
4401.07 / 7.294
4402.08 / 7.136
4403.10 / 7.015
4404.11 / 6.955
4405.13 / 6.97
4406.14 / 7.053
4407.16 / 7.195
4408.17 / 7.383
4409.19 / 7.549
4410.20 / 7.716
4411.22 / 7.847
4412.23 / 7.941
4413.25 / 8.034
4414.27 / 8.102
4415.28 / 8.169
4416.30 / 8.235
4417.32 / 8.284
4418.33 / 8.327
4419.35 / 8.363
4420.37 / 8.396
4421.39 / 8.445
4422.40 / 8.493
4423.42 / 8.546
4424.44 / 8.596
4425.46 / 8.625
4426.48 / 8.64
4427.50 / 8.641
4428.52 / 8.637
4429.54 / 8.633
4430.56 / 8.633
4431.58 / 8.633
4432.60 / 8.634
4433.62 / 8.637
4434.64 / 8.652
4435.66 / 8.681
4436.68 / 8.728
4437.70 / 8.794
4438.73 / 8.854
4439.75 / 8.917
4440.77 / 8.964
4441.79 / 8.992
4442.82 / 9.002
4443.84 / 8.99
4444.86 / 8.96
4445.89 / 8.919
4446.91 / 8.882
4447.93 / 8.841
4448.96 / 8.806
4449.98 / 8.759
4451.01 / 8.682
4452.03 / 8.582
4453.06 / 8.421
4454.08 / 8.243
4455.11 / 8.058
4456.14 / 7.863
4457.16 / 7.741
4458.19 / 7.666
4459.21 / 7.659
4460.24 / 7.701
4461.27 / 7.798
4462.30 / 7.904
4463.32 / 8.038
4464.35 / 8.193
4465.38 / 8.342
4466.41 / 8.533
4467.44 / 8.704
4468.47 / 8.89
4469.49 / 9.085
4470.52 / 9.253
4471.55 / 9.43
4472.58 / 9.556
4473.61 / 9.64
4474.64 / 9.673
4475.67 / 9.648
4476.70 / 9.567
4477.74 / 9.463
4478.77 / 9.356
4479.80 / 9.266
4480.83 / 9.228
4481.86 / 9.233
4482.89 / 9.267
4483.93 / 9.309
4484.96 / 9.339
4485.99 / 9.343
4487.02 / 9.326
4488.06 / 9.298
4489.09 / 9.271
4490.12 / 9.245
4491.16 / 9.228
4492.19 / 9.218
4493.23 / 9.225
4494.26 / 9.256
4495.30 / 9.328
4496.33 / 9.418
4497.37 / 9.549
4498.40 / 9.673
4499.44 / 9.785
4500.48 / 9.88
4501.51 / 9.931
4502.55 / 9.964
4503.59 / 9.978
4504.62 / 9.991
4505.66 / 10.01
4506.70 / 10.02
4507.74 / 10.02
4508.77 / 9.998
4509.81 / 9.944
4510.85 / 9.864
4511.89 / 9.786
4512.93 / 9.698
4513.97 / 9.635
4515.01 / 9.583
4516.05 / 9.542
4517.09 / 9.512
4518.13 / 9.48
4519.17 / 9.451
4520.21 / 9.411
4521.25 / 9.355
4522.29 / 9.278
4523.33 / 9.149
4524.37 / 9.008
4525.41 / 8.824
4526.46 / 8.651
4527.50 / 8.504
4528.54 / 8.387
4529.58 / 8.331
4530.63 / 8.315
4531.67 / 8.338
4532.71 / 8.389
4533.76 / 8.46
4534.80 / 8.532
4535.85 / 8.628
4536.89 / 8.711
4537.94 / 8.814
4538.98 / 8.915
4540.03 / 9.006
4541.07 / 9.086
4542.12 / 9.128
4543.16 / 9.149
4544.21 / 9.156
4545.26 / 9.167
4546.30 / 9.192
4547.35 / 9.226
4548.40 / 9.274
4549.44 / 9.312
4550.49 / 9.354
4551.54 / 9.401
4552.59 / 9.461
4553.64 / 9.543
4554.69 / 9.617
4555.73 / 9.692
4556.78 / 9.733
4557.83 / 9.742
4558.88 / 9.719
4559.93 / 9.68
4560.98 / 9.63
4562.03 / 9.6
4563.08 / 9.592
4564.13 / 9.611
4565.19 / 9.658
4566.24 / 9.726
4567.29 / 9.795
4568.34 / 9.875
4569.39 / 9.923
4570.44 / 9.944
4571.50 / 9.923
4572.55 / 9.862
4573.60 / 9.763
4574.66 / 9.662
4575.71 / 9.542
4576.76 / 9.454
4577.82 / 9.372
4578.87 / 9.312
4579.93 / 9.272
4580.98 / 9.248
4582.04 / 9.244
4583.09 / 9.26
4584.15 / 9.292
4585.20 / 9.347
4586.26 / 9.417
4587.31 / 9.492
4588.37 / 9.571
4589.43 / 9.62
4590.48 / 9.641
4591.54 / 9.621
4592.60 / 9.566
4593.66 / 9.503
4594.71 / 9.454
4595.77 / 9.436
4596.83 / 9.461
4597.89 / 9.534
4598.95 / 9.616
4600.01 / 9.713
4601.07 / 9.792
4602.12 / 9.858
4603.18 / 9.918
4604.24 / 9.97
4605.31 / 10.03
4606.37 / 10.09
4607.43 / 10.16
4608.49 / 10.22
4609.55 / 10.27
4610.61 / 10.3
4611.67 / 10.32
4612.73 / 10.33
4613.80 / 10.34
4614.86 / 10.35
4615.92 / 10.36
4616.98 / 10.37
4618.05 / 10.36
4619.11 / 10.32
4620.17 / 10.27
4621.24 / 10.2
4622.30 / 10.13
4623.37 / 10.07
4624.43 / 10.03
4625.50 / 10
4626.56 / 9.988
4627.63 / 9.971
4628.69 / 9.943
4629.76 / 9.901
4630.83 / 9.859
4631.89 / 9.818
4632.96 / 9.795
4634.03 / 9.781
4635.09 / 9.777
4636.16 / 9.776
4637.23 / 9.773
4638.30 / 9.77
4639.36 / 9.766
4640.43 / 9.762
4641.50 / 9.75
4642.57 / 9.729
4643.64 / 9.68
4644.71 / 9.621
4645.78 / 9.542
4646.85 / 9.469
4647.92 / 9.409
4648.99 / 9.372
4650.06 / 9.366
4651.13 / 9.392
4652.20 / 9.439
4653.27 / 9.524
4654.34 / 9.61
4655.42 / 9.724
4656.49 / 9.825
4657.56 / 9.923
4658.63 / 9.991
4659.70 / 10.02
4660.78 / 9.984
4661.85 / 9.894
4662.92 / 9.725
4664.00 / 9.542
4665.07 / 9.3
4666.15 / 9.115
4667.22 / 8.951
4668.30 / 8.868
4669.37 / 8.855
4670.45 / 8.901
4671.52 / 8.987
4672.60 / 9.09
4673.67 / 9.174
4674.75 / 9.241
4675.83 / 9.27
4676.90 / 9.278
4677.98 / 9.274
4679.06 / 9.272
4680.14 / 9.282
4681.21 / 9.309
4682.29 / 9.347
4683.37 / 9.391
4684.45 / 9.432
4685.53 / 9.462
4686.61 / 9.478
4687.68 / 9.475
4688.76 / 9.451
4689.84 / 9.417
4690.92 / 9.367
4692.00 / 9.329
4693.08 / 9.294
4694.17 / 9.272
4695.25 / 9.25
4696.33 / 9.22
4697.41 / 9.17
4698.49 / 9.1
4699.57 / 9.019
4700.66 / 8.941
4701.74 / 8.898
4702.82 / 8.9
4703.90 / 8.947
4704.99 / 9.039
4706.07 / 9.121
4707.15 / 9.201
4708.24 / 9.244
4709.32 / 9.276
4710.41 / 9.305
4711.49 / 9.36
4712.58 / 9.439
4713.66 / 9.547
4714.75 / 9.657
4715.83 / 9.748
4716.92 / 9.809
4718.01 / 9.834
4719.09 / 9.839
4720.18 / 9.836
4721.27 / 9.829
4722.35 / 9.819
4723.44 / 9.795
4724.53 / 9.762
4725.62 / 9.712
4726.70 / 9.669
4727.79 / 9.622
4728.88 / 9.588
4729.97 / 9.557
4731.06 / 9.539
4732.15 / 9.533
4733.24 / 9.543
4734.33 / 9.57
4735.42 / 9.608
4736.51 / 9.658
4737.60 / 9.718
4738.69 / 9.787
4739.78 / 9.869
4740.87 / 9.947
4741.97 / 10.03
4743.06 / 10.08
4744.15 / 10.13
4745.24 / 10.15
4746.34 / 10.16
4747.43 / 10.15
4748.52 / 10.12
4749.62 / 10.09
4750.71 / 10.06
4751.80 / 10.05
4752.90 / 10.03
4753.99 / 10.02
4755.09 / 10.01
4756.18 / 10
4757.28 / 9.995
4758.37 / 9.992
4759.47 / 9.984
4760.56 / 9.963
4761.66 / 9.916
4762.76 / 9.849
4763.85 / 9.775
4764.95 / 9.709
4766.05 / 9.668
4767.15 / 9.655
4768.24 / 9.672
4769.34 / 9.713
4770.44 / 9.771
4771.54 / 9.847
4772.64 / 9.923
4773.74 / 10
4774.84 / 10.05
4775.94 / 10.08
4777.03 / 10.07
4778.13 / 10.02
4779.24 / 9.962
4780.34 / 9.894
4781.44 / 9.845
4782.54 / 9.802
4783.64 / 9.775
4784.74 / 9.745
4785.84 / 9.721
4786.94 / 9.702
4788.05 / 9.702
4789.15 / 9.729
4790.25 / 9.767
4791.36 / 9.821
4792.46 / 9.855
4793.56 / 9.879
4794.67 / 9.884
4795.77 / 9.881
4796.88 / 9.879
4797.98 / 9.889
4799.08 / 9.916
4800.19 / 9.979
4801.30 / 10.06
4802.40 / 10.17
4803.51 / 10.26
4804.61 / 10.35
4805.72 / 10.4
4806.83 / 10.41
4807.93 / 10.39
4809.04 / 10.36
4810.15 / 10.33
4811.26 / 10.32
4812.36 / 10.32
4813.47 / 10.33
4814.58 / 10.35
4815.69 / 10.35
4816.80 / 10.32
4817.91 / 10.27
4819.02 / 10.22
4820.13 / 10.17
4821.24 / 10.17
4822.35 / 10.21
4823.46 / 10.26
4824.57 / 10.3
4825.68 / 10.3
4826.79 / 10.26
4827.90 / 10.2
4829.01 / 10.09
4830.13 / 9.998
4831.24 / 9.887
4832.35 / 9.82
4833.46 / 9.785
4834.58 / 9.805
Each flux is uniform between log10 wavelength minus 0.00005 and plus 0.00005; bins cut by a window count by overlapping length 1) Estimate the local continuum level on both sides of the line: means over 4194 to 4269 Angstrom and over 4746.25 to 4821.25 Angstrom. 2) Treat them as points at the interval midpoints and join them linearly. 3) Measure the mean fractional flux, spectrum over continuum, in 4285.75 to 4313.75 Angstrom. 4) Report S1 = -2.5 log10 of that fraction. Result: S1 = 0.228 mag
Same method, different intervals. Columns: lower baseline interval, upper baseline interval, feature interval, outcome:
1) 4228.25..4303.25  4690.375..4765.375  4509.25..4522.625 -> -0.16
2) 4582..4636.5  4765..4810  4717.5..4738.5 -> 0.03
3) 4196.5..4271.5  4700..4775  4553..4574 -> -0.13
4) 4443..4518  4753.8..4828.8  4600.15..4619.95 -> -0.07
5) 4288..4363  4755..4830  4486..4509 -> -0.19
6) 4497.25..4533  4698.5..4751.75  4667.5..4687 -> 0.04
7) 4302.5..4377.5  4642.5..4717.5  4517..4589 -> -0.08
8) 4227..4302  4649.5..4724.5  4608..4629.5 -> -0.14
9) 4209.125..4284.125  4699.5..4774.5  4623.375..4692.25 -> -0.04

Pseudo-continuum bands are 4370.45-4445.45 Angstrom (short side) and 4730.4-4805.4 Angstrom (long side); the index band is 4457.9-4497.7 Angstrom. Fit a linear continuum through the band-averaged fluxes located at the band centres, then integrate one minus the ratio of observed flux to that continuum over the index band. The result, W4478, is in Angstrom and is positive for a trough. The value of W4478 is -3.5 Angstrom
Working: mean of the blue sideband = 7.89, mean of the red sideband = 9.9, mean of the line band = 9.02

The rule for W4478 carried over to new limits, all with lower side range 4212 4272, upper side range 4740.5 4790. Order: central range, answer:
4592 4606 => -1.2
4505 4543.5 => -3.3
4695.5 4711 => 0.7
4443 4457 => -1.1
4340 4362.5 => -0.9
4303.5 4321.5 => 2.6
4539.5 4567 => -2.6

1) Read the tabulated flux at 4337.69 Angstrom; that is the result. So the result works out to 7.752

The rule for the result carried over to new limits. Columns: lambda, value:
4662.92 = 9.725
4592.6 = 9.566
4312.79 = 6.081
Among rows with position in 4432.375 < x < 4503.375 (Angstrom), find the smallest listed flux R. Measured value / 7.659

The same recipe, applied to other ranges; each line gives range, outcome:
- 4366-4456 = 6.786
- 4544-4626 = 9.156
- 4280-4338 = 4.8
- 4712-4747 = 9.439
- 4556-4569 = 9.592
